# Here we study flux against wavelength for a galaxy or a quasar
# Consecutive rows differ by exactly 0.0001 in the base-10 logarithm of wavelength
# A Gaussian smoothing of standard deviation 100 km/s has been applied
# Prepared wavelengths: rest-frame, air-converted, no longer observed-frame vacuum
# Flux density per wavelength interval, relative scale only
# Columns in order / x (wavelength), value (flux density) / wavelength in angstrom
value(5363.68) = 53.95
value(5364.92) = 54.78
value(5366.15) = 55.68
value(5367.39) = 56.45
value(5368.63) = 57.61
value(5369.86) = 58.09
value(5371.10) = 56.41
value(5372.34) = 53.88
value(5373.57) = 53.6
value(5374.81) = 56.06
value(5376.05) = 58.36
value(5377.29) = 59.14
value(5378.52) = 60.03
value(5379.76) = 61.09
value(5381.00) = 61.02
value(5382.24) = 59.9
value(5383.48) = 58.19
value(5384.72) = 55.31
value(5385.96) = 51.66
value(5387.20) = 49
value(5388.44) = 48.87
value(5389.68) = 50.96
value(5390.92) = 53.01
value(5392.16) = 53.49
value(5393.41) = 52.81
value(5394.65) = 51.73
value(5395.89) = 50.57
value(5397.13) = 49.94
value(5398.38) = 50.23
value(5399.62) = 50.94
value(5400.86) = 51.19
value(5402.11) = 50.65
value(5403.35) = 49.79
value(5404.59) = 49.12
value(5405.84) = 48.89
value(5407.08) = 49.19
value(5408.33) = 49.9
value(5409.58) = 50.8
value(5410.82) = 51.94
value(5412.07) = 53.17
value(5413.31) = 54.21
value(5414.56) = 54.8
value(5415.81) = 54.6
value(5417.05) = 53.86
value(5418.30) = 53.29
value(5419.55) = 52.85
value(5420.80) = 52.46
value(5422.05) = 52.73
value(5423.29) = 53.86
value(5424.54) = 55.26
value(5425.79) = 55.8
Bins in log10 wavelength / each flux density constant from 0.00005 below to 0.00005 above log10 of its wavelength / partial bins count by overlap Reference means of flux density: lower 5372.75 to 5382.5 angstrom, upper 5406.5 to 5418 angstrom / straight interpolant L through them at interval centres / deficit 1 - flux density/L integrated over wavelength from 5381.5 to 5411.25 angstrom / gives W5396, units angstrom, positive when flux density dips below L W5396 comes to 2.0 angstrom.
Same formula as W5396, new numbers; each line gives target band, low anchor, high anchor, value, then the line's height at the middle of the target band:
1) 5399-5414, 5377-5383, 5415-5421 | 1.27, 55.6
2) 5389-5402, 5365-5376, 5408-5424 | 0.70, 54.4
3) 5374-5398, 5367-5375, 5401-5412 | -0.51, 53.6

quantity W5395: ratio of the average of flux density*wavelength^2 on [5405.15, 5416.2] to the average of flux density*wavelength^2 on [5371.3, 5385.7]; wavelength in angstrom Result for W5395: 0.91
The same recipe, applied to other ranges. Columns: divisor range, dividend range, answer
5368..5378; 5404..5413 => 0.90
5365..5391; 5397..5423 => 0.94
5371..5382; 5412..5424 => 0.94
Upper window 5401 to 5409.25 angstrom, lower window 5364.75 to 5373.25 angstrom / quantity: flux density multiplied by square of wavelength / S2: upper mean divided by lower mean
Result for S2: 0.90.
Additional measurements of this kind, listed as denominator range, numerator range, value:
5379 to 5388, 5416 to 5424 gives 0.96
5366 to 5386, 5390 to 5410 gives 0.89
